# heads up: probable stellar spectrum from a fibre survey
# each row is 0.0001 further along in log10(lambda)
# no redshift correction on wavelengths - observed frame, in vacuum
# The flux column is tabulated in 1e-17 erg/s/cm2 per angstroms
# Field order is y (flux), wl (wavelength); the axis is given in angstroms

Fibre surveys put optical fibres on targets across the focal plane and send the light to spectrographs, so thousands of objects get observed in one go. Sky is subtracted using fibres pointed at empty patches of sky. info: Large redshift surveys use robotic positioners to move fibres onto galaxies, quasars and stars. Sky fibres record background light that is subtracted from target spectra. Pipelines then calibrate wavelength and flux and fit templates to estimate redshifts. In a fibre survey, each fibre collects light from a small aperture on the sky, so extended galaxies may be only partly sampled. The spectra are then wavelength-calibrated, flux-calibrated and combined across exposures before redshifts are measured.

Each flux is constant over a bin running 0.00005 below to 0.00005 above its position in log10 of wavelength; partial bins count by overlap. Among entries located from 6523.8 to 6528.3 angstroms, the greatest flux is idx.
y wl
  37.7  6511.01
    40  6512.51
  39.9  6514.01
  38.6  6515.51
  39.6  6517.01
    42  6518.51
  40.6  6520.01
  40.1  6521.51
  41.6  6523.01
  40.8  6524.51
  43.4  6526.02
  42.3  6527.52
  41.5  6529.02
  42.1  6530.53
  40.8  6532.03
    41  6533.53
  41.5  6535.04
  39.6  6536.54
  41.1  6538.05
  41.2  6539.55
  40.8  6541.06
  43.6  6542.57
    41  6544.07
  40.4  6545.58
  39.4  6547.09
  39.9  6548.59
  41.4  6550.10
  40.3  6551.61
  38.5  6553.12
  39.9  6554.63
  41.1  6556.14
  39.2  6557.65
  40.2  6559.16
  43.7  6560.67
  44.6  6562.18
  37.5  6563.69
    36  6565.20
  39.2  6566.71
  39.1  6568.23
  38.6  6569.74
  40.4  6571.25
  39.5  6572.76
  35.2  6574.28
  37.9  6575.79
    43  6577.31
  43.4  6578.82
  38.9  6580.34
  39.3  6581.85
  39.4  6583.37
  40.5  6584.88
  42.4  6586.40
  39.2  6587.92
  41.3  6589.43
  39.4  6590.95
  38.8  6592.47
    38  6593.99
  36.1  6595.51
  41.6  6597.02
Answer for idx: 43.4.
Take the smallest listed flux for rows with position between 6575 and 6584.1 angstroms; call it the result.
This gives 37.9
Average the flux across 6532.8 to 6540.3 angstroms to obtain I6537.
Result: 40.9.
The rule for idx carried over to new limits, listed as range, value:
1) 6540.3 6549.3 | 43.6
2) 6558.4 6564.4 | 44.6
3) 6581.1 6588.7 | 42.4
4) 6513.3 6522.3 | 42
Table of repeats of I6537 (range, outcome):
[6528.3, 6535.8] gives 41.4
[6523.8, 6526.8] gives 42.1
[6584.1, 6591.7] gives 40.6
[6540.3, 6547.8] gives 41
